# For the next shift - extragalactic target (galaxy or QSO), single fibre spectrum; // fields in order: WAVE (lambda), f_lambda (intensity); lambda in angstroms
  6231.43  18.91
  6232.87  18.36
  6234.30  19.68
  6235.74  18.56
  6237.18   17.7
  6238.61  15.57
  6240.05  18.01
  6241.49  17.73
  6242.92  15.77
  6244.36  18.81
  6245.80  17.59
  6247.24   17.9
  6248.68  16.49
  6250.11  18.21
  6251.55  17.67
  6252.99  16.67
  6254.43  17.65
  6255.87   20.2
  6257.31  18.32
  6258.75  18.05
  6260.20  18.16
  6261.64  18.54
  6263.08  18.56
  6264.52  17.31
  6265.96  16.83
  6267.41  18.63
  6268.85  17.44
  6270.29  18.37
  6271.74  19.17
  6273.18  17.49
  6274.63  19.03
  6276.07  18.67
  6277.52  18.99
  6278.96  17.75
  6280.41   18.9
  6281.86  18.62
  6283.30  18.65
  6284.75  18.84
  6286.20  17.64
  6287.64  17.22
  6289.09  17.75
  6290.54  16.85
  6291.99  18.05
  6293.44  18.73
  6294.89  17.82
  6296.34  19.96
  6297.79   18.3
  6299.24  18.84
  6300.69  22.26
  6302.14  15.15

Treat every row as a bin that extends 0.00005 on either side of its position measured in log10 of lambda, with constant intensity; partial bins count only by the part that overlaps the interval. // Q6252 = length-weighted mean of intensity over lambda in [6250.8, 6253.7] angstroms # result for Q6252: 17.2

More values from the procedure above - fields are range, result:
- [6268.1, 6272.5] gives 18.3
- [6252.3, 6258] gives 18.2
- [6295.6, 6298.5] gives 19.1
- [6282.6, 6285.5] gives 18.7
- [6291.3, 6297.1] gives 18.6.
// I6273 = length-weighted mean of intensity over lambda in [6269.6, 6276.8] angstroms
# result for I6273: 18.5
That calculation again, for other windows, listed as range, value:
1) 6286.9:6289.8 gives 17.5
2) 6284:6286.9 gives 18.2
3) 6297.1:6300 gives 18.6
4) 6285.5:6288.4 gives 17.5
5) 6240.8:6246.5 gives 17.5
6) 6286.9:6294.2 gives 17.7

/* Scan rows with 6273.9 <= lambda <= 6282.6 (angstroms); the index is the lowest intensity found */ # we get 17.75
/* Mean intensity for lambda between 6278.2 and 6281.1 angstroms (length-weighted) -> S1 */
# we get 18.3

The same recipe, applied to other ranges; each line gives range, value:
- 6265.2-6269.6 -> 17.6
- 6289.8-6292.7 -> 17.4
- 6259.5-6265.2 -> 18.2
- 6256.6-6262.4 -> 18.3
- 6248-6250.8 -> 17.4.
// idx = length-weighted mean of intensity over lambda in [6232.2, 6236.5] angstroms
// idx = 18.8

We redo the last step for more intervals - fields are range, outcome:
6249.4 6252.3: 17.9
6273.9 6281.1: 18.7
